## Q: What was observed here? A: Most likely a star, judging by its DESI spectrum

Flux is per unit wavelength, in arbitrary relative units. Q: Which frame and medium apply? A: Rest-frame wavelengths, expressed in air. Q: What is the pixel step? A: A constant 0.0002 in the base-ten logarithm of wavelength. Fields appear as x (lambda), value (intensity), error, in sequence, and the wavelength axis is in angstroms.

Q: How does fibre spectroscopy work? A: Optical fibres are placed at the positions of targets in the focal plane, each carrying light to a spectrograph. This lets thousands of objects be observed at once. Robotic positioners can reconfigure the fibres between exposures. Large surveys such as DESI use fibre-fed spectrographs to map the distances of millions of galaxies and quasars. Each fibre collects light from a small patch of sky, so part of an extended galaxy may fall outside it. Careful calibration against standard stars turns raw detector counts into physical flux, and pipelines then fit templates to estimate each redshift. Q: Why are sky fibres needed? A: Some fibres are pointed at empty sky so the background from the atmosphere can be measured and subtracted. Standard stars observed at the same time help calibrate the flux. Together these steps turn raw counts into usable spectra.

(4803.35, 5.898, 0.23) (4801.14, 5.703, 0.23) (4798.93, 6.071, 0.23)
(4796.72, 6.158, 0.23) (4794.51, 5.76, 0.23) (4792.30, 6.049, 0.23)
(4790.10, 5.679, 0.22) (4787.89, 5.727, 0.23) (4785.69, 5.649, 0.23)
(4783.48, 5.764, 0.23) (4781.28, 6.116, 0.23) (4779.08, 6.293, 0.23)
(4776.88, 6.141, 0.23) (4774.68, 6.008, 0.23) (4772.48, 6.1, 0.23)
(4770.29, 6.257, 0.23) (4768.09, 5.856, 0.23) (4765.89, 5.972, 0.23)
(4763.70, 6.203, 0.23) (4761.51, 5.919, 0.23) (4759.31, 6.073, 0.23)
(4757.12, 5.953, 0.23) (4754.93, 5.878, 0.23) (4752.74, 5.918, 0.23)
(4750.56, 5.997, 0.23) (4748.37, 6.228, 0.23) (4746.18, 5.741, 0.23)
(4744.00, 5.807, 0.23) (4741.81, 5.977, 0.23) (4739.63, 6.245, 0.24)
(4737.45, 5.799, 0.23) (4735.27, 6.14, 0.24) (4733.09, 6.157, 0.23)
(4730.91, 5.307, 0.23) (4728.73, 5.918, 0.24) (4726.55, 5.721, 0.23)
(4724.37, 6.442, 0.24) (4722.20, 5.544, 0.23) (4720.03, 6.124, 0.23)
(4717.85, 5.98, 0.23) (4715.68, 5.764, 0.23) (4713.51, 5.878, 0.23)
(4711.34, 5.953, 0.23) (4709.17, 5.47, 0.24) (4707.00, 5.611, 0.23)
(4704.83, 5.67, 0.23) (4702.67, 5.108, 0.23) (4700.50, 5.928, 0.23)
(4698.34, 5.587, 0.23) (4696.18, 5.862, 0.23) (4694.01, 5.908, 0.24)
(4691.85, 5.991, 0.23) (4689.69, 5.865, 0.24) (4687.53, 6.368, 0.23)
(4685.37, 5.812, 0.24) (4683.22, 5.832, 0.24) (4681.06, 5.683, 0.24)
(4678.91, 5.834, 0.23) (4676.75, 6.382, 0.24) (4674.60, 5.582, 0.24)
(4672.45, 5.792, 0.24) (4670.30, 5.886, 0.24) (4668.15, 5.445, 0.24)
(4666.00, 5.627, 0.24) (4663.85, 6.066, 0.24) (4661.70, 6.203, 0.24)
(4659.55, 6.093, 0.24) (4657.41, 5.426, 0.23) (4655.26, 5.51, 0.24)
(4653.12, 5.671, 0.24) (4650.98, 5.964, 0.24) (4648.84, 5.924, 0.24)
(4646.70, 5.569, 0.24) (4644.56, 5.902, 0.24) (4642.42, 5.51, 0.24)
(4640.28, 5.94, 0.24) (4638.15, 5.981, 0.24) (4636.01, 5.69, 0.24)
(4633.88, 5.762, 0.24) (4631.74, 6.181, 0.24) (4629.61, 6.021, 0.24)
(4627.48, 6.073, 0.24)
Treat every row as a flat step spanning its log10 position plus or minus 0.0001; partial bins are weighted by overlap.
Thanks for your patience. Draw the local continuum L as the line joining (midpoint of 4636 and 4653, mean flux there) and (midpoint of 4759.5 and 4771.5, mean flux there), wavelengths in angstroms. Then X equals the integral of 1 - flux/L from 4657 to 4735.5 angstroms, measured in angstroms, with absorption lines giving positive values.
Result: 1.0 angstroms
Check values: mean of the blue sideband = 5.81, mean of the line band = 5.84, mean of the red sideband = 6.04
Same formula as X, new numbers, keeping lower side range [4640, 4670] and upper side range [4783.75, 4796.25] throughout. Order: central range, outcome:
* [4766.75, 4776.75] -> -0.5 angstroms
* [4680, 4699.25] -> -0.3 angstroms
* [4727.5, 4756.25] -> -0.7 angstroms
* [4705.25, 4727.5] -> -0.2 angstroms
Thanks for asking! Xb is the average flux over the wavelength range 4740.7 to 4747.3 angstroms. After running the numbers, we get 5.84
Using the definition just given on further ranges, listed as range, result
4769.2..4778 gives 6.13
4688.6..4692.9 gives 5.93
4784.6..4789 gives 5.69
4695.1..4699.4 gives 5.73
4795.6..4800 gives 6.11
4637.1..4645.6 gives 5.83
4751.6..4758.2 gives 5.92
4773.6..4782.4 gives 6.14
